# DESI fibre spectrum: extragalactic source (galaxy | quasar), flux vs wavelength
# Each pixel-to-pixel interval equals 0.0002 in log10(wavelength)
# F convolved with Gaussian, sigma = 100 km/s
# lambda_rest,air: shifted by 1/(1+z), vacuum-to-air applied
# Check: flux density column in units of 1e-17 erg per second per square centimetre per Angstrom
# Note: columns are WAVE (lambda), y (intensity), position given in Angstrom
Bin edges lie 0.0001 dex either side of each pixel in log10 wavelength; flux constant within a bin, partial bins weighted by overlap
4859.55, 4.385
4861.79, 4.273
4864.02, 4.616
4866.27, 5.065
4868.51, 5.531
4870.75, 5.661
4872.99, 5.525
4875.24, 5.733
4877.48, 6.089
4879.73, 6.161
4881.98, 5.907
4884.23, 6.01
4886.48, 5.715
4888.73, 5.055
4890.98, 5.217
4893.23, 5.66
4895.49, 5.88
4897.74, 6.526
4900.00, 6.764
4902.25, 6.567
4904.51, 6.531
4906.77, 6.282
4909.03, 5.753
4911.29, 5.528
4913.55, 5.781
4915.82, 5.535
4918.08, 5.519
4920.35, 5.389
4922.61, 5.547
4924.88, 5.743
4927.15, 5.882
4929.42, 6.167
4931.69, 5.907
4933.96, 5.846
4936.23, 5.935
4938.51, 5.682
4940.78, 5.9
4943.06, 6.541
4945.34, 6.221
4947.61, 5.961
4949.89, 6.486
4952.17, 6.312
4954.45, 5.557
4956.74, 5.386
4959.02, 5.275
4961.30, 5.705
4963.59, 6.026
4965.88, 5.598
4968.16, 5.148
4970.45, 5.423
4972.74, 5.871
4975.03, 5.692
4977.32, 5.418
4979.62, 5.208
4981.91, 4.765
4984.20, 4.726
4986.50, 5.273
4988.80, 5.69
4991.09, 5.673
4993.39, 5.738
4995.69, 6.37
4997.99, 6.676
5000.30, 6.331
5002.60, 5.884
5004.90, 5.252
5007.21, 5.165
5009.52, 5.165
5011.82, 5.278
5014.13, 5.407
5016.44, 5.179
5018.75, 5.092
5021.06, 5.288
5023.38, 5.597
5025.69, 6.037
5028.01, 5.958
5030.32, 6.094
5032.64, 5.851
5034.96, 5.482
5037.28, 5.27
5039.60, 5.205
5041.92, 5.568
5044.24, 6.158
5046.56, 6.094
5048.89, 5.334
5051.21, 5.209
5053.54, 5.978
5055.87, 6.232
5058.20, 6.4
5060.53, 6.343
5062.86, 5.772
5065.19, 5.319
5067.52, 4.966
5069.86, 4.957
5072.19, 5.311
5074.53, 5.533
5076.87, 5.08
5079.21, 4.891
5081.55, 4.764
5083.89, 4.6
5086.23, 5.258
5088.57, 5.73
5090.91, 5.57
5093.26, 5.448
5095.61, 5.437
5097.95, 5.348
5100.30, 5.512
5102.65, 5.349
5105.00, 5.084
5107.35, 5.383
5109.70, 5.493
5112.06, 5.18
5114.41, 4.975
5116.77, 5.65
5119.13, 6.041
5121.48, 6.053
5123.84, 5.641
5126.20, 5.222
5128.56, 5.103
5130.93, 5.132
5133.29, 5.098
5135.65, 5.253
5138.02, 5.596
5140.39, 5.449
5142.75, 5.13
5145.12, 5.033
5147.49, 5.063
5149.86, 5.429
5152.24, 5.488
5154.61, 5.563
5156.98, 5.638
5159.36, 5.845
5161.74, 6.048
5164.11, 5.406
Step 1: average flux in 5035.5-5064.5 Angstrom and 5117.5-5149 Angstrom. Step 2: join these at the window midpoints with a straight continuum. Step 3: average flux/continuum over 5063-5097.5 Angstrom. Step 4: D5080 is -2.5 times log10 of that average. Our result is 0.08 mag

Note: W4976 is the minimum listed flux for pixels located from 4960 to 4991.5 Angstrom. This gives 4.726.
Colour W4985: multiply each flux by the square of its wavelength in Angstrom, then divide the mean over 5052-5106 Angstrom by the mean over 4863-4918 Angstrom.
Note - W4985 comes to 1.0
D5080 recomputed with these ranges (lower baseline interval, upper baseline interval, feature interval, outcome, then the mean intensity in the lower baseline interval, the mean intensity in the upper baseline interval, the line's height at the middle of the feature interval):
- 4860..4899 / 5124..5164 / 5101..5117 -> 0.02 mag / 5.55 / 5.39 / 5.41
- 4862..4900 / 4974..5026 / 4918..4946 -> -0.05 mag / 5.65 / 5.51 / 5.59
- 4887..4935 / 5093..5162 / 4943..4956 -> -0.06 mag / 5.86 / 5.41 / 5.78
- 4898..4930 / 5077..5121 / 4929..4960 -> -0.02 mag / 5.94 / 5.32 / 5.84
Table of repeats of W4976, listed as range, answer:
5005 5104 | 4.6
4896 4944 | 5.389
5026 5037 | 5.482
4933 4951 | 5.682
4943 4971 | 5.148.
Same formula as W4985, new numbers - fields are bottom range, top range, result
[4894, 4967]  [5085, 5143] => 0.98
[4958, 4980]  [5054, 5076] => 1.06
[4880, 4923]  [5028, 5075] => 1.03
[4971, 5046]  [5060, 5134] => 0.99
